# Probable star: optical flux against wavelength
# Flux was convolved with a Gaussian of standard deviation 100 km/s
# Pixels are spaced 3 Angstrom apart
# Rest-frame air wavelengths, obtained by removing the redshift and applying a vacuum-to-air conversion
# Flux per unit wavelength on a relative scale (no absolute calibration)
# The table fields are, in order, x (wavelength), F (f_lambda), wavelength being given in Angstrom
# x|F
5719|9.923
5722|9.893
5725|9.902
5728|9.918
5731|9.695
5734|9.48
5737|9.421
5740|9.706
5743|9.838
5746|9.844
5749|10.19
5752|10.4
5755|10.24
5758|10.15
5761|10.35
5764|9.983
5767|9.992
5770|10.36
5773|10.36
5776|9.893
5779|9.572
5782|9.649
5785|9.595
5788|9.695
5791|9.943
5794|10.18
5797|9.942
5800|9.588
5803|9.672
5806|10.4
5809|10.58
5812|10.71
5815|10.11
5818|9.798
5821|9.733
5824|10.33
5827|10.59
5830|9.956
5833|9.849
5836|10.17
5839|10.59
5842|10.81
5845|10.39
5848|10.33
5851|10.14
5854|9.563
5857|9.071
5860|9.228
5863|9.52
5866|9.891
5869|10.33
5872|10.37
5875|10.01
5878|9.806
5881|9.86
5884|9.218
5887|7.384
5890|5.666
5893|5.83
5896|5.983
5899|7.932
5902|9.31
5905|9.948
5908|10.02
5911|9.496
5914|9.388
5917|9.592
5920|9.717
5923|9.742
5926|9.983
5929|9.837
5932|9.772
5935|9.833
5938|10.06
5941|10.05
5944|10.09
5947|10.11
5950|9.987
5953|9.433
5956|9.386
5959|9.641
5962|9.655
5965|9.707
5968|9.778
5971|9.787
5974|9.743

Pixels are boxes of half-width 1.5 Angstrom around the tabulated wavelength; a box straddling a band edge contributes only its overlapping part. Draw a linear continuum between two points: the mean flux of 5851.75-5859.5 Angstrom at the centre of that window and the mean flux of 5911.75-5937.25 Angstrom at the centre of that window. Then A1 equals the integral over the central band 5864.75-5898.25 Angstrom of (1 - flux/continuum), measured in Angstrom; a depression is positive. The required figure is 3.4 Angstrom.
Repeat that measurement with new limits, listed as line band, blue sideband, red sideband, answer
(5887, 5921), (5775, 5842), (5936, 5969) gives 5.2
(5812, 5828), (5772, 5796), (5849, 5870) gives -0.6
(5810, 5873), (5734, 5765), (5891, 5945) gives -3.3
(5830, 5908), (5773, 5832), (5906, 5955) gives 5.0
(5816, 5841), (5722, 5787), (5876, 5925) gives -2.2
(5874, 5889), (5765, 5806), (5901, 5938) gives 1.0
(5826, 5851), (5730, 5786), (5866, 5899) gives -3.7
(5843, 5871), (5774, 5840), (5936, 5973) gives 0.3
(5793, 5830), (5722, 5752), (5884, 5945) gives -2.6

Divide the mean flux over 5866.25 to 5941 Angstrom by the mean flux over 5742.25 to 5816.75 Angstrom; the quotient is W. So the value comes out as 0.91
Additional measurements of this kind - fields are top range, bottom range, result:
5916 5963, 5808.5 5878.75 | 0.97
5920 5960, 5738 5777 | 0.97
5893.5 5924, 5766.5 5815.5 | 0.90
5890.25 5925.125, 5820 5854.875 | 0.85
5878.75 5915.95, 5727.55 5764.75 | 0.84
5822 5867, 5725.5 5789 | 1.01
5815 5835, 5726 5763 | 1.01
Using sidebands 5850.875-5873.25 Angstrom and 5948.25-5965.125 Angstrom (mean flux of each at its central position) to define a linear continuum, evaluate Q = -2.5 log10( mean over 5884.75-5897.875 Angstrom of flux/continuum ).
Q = 0.45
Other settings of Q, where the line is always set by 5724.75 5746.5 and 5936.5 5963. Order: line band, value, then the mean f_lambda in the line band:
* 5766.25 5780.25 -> -0.03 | 10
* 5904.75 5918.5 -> 0.02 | 9.67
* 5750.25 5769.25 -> -0.05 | 10.2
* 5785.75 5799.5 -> -0.02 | 9.9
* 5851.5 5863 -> 0.04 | 9.39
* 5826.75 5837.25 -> -0.04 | 10.1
